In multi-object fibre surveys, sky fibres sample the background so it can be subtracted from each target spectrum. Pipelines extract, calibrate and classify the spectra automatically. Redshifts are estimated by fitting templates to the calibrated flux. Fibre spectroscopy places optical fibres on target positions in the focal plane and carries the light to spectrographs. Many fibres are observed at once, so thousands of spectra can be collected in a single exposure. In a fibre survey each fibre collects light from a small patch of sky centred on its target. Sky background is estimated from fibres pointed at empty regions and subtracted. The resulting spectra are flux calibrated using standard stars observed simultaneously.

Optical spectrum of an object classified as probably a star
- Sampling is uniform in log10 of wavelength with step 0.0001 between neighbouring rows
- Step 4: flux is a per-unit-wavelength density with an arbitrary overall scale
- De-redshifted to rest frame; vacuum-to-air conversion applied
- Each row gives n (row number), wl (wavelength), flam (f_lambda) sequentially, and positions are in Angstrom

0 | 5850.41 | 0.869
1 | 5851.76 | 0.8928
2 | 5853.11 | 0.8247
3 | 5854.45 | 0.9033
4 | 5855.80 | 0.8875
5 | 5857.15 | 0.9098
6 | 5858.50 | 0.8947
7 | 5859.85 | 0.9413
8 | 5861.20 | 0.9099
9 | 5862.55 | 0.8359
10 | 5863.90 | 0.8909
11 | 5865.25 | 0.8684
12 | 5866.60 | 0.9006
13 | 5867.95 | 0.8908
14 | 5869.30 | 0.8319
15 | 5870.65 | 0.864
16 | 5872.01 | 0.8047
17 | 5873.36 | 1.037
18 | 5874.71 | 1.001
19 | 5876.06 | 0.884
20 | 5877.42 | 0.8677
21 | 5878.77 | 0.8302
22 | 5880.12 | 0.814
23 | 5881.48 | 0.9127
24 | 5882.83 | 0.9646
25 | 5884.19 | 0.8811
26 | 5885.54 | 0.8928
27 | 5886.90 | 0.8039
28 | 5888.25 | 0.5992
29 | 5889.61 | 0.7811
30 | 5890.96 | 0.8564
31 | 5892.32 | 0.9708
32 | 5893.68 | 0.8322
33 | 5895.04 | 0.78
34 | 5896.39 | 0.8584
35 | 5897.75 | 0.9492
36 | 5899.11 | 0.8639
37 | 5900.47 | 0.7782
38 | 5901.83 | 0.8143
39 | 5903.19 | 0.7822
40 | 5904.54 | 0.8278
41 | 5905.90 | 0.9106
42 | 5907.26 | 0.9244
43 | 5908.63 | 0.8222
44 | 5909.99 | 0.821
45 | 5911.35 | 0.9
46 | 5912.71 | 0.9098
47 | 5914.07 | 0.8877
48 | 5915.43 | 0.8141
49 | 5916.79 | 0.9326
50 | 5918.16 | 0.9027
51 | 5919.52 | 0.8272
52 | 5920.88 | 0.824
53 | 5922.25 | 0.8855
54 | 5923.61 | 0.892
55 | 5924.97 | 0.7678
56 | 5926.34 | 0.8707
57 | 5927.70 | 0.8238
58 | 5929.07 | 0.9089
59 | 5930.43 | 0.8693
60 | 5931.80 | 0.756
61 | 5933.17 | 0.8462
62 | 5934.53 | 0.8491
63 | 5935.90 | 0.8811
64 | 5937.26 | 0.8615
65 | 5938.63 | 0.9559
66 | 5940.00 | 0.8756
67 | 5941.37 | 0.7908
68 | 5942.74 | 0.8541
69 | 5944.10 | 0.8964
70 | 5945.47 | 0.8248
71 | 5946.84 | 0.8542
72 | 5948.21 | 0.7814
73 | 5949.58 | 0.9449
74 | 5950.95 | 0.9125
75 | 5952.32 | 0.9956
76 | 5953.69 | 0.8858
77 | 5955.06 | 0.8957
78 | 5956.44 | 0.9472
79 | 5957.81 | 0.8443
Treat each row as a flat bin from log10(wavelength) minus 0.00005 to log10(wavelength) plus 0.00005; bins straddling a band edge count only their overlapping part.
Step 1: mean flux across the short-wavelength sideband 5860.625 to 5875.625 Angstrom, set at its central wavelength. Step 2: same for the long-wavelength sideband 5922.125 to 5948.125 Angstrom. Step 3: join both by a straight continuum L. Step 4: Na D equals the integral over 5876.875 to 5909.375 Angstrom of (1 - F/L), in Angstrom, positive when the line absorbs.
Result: 1.21 Angstrom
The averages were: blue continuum 0.894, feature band 0.846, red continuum 0.854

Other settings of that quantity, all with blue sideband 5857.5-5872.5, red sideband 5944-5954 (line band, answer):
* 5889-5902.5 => 0.5 Angstrom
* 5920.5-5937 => 0.7 Angstrom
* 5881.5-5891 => 0.5 Angstrom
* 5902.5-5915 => 0.3 Angstrom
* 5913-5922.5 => 0.2 Angstrom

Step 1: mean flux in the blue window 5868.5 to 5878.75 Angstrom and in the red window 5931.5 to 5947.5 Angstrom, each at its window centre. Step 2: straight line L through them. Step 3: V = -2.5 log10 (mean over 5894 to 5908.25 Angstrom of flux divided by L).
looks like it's 0.04 mag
